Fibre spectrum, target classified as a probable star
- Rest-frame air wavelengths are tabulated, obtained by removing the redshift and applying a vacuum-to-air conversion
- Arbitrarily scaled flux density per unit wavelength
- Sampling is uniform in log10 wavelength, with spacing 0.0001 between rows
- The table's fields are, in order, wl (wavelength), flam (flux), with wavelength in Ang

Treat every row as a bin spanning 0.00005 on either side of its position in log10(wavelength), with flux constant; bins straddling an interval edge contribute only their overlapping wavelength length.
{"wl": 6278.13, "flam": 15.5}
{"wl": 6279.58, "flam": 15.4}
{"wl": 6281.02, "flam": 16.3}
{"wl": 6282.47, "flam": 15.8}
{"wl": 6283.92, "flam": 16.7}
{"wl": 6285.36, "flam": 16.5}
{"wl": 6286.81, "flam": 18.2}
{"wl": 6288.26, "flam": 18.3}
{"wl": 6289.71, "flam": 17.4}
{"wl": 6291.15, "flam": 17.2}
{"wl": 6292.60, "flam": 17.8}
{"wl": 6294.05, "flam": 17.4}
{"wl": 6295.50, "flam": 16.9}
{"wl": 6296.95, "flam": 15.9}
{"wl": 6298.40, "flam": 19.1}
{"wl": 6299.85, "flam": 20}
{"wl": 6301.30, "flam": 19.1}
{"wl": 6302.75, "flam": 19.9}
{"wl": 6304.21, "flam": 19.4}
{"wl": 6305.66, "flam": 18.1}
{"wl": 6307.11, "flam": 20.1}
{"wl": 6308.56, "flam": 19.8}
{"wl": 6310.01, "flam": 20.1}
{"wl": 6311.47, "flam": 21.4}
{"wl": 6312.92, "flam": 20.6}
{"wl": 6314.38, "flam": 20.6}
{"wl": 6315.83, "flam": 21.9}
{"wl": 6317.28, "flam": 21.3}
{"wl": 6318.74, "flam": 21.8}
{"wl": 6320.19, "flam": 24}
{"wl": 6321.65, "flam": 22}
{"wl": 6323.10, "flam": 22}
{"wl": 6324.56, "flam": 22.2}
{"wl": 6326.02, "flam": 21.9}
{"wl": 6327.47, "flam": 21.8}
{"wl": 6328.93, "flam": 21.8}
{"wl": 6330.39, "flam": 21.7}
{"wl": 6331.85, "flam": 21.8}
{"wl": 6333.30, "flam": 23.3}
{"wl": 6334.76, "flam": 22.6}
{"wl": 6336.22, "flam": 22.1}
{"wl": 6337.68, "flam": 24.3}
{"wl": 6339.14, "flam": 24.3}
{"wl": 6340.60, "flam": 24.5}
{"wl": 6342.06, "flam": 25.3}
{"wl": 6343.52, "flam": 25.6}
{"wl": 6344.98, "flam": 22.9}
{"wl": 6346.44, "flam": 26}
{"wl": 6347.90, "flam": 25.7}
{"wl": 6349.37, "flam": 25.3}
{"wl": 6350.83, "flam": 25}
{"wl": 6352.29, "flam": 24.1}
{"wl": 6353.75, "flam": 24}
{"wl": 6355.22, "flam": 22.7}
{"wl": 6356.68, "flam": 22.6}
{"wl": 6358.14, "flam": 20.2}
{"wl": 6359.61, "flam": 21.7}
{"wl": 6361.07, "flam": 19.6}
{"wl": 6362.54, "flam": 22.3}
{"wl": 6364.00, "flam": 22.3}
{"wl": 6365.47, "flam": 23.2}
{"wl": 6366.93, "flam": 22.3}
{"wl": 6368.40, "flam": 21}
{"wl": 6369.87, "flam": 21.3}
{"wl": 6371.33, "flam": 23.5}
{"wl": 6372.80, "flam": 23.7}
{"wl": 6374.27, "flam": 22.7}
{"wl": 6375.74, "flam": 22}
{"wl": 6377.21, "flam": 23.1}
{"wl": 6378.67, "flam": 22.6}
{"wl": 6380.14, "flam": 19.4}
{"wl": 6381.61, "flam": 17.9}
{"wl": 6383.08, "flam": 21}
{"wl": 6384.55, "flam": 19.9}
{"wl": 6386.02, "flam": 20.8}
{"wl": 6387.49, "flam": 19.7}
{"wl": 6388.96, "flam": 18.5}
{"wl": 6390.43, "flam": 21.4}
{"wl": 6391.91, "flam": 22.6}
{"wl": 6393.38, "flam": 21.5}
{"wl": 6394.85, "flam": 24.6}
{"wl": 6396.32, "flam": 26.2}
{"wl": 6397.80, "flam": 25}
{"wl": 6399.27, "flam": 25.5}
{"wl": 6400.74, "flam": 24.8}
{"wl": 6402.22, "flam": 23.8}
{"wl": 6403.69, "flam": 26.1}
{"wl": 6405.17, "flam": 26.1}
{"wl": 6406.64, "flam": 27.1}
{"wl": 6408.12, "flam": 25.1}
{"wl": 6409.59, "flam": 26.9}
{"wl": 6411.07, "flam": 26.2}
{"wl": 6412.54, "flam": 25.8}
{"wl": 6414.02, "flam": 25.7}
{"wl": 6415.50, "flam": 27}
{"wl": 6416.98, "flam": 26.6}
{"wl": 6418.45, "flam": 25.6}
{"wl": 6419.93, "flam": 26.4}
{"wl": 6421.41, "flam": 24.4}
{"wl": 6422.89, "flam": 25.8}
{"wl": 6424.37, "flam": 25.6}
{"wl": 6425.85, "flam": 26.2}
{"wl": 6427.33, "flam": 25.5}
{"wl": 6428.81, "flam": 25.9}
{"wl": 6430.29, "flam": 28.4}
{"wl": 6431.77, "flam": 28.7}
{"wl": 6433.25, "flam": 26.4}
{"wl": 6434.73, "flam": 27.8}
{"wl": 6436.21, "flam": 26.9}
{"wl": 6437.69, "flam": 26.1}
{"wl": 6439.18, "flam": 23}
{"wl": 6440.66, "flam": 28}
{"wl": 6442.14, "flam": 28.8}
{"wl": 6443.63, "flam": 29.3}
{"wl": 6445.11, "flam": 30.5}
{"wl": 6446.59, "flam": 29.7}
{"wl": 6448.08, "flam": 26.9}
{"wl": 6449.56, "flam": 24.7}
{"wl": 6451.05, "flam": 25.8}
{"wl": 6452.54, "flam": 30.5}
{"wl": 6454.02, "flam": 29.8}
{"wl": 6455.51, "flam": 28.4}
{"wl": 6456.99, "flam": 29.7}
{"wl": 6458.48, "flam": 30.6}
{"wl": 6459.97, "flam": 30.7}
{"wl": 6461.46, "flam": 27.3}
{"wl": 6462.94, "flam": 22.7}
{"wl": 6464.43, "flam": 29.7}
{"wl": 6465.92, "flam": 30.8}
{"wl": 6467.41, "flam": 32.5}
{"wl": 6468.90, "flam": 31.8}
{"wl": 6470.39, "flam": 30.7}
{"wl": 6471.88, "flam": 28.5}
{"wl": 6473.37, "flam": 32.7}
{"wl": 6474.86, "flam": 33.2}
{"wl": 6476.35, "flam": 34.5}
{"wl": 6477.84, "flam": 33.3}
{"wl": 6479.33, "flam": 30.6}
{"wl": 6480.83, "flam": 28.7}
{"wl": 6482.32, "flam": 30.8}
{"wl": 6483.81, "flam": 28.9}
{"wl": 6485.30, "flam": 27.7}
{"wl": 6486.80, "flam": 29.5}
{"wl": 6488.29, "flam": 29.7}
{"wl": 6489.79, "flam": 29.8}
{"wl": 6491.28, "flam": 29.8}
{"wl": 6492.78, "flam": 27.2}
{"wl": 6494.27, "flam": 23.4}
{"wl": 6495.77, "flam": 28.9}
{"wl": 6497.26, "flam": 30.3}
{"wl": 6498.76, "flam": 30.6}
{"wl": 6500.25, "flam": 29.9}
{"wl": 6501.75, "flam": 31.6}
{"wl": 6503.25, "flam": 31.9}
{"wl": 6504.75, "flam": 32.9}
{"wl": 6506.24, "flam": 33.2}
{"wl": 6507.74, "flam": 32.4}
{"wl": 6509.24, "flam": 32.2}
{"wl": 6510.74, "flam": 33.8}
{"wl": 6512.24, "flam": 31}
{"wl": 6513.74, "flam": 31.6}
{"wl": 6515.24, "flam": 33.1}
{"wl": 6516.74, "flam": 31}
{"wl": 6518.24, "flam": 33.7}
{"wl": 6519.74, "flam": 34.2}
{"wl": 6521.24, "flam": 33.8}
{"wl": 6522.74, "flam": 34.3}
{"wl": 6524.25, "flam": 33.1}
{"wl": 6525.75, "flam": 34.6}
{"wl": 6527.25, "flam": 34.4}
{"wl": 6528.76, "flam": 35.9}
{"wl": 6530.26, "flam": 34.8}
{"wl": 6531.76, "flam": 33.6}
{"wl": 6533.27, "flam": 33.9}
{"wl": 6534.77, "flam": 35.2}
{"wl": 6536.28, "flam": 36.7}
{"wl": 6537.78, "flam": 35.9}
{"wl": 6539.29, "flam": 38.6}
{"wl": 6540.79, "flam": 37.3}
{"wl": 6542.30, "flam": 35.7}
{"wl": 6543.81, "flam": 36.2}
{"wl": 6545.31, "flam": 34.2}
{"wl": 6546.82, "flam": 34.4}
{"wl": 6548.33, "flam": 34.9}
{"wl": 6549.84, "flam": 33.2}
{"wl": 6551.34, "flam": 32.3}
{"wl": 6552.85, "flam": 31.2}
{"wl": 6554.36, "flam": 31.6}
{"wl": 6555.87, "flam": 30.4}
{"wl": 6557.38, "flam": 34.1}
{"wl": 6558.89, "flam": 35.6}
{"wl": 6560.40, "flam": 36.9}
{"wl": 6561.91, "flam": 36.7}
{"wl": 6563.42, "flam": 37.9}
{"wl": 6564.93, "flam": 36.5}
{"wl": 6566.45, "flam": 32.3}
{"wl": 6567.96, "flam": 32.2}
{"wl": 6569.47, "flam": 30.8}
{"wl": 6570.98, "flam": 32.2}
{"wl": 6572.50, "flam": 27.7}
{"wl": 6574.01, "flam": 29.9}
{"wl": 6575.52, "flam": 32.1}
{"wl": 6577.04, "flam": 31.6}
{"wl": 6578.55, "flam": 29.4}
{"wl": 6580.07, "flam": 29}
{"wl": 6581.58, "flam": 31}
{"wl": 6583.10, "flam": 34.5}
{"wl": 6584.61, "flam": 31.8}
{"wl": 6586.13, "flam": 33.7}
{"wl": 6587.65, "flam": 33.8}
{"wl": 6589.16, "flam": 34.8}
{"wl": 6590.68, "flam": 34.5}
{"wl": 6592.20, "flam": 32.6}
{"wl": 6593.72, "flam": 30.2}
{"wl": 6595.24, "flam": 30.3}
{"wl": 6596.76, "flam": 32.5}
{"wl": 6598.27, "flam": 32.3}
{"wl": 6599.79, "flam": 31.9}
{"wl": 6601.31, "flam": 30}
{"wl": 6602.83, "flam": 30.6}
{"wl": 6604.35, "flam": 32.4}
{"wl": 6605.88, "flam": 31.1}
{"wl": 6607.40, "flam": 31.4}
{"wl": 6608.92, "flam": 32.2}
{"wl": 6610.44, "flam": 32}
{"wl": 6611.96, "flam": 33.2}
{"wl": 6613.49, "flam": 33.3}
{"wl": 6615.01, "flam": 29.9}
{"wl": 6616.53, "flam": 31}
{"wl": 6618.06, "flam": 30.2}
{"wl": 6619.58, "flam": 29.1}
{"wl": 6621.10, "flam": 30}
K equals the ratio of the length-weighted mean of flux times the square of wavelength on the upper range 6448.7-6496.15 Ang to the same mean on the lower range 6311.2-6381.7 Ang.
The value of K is 1.35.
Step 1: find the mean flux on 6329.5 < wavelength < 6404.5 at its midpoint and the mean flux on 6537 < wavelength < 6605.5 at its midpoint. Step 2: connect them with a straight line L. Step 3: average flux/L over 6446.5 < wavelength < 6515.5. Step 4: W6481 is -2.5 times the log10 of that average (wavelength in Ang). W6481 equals -0.06 mag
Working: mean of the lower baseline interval 22.8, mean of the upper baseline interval 33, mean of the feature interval 30.1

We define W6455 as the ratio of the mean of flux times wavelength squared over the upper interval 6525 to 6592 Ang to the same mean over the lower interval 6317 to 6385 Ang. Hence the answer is 1.59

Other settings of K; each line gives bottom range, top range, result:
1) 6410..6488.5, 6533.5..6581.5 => 1.23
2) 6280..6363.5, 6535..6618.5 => 1.69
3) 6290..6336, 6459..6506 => 1.55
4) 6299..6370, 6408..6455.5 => 1.25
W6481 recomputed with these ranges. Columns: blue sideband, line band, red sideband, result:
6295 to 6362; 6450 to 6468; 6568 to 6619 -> -0.09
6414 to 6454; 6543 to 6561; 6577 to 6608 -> -0.10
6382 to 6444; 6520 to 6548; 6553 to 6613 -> -0.16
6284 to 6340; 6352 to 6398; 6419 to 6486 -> 0.10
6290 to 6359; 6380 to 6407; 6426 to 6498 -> 0.12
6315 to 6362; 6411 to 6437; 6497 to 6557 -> 0.06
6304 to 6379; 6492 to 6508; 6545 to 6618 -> -0.04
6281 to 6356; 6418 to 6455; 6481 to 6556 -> 0.03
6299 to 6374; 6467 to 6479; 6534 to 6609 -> -0.13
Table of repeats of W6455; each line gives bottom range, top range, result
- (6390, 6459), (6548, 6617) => 1.28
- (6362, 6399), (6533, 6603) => 1.60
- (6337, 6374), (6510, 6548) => 1.56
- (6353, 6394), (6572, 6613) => 1.58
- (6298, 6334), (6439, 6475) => 1.44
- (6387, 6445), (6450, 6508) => 1.19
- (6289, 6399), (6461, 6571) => 1.58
